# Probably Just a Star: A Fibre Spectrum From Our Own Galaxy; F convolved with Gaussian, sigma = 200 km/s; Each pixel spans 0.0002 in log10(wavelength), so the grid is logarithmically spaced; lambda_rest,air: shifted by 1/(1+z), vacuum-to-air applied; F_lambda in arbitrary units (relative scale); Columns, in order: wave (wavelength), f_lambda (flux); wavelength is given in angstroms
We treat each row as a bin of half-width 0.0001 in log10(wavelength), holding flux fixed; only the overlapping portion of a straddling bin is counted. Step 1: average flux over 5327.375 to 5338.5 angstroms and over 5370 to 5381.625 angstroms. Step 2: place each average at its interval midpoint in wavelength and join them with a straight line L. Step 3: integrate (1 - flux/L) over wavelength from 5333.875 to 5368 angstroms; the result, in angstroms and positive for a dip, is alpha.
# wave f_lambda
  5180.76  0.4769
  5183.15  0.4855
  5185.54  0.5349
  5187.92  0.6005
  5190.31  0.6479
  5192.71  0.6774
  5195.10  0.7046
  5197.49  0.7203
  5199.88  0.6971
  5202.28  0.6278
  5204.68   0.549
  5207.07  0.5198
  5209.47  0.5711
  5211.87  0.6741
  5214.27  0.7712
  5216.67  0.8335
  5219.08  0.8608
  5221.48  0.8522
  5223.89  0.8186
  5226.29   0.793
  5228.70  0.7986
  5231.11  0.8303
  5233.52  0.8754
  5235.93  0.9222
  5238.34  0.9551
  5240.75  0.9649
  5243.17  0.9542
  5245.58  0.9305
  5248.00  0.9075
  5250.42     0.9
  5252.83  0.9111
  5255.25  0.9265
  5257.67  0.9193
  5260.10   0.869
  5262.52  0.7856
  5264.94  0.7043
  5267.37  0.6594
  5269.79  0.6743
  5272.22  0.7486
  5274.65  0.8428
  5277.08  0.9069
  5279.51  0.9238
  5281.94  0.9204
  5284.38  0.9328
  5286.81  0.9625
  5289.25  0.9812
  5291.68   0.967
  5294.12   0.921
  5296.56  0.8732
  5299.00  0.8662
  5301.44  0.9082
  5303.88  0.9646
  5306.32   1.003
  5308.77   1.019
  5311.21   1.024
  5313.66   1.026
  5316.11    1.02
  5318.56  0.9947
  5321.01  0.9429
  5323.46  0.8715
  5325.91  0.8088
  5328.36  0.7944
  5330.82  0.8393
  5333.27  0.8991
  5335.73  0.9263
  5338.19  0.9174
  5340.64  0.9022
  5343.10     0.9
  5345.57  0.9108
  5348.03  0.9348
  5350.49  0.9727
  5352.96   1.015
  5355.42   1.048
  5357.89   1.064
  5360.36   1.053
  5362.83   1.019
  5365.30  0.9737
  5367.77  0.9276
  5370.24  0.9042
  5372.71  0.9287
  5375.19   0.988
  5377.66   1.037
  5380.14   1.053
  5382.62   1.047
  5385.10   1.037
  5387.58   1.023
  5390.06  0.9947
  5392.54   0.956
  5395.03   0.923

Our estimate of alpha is -1.71 angstroms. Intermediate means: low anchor 0.873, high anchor 0.99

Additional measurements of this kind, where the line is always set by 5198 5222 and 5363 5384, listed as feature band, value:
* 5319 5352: 0.7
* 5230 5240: -2.2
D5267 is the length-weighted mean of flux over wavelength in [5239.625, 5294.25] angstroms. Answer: 0.878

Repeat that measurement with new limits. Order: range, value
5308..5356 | 0.936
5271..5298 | 0.907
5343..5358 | 0.977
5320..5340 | 0.875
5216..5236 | 0.838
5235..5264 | 0.91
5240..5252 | 0.93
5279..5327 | 0.947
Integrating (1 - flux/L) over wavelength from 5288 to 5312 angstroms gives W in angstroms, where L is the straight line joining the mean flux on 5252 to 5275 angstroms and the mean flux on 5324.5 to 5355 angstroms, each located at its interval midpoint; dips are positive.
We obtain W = -2.8 angstroms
